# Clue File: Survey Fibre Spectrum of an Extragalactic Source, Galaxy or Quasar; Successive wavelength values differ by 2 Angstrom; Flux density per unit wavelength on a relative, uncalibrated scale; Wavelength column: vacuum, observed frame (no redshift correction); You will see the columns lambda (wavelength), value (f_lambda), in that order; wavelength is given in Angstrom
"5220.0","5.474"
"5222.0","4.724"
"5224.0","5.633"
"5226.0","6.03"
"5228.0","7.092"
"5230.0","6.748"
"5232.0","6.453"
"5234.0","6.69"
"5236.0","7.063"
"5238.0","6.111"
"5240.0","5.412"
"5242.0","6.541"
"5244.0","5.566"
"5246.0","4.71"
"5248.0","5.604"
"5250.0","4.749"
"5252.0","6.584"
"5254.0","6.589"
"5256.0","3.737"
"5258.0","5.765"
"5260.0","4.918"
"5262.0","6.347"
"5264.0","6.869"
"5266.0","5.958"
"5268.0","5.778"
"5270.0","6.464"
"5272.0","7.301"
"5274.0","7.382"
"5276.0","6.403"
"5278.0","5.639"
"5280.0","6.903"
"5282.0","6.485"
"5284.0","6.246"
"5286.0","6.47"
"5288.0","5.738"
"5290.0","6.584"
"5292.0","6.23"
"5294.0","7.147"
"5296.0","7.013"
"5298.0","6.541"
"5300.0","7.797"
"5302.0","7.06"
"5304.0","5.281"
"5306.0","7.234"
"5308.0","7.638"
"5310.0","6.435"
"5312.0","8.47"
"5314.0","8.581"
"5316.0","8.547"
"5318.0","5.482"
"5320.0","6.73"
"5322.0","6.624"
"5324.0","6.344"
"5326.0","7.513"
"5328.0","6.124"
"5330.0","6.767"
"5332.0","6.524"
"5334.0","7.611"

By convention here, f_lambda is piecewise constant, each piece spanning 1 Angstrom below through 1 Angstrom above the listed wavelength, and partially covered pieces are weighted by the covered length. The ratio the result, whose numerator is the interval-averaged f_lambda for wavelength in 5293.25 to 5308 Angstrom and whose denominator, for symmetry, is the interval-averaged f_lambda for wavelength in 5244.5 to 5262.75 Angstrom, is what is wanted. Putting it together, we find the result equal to 1.27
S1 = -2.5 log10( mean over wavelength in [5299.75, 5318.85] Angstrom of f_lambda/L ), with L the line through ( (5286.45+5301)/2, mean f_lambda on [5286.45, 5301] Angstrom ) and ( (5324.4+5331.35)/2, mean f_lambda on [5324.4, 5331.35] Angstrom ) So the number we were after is -0.08 mag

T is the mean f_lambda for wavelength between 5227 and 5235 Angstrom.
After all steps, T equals 6.75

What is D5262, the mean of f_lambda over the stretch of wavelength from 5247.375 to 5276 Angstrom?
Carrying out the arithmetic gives 6.02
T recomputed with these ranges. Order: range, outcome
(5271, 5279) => 6.68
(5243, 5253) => 5.44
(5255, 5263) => 5.19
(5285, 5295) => 6.43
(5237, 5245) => 5.91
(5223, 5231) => 6.38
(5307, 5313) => 7.51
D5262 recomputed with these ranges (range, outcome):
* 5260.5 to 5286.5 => 6.45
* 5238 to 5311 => 6.25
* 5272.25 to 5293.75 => 6.46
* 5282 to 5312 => 6.73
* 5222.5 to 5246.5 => 6.17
